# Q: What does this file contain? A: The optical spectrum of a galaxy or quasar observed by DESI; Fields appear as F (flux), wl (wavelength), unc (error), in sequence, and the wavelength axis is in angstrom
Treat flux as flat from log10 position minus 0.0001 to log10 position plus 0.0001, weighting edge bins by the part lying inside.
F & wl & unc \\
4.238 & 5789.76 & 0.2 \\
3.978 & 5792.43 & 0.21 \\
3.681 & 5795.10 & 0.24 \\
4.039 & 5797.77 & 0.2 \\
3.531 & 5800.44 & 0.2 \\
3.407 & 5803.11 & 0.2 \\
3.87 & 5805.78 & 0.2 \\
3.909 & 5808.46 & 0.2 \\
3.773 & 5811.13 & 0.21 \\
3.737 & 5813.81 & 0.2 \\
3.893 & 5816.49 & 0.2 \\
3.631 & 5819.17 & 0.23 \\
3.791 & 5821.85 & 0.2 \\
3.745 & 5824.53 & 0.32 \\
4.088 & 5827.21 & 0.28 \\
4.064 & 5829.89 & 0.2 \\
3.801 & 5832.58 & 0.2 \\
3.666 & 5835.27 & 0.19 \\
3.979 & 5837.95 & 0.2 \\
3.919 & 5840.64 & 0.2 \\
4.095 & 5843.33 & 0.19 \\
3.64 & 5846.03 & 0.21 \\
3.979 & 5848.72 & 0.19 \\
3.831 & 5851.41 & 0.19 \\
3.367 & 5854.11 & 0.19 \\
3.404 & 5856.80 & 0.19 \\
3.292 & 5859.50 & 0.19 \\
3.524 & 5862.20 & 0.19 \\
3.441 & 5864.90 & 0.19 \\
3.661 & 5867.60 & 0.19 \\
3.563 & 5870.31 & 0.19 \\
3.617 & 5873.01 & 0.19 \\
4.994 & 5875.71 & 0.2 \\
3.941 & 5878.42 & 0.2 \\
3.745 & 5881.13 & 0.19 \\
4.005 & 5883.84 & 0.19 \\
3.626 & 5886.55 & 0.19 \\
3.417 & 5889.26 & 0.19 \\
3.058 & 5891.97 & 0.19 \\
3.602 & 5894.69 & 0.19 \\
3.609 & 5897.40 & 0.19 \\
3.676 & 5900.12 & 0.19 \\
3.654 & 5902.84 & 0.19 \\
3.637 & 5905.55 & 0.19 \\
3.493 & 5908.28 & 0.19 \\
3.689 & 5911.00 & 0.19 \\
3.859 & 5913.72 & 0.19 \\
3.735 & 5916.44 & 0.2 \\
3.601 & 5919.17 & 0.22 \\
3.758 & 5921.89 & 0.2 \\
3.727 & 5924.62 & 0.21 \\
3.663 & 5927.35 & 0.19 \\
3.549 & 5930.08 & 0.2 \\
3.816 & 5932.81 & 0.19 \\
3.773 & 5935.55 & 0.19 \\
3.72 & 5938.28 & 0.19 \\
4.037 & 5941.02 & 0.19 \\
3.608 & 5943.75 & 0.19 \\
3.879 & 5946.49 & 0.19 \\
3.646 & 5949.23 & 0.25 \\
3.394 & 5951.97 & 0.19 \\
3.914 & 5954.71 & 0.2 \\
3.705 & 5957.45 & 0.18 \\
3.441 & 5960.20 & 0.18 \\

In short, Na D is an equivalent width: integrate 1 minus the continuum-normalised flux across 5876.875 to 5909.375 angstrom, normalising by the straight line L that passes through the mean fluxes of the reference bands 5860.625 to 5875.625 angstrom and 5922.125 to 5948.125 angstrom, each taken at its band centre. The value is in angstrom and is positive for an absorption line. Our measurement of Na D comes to 0.7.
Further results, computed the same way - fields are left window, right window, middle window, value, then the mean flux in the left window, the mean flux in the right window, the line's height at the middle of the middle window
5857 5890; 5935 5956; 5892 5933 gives 1.0 angstrom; 3.73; 3.75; 3.74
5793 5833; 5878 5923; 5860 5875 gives 0.4 angstrom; 3.8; 3.65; 3.71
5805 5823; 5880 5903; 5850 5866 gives 0.9 angstrom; 3.8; 3.59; 3.68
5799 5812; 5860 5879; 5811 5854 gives -1.2 angstrom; 3.7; 3.79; 3.74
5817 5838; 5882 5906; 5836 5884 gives -0.7 angstrom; 3.84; 3.59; 3.72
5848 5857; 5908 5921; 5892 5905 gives 0.4 angstrom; 3.66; 3.7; 3.69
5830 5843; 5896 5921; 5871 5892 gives -0.5 angstrom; 3.88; 3.66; 3.75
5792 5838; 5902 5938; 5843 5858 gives 0.3 angstrom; 3.8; 3.69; 3.76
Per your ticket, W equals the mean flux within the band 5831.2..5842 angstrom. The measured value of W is 3.84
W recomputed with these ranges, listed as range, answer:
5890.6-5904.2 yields 3.52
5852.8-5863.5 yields 3.4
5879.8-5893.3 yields 3.57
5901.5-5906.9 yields 3.65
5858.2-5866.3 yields 3.42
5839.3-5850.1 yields 3.91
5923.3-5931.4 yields 3.65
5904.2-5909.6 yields 3.56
